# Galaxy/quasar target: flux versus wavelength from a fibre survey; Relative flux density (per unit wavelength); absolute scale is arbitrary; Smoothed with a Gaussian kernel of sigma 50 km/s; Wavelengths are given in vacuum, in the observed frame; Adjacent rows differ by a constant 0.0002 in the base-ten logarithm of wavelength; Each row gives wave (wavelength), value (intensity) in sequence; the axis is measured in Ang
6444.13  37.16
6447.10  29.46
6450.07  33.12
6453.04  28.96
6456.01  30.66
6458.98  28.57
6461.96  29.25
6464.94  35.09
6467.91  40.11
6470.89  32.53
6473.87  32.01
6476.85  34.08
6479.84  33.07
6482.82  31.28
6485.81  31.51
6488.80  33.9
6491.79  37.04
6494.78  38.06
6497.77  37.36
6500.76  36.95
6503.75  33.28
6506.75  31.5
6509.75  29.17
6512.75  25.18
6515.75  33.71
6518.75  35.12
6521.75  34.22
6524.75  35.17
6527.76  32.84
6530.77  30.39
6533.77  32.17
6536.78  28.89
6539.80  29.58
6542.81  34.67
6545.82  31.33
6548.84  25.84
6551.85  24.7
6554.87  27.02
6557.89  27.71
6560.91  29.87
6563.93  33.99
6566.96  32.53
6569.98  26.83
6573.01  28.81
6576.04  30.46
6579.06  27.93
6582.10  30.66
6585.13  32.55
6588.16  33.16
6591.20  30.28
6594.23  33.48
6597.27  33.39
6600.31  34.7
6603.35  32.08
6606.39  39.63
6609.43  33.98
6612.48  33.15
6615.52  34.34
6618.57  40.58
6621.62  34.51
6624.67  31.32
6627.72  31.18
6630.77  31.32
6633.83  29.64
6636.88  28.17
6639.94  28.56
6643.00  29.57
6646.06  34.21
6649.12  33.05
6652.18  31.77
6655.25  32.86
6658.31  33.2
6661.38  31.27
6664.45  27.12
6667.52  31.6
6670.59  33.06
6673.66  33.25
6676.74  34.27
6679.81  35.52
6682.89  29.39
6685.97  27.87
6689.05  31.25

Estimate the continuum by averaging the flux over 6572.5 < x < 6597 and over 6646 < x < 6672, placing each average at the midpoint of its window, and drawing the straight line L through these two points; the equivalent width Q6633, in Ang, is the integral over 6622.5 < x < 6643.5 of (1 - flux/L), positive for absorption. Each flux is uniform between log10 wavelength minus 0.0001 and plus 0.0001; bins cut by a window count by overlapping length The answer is 1.0 Ang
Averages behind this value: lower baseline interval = 31.1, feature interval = 30.1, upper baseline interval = 31.9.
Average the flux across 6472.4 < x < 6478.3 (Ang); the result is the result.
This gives 33.1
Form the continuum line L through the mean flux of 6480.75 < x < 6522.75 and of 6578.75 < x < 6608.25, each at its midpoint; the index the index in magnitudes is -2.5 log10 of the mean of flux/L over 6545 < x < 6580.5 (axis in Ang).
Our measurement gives 0.15 mag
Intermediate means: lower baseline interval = 33.4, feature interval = 28.9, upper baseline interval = 33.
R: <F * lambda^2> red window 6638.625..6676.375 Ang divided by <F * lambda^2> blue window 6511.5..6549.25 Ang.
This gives 1.04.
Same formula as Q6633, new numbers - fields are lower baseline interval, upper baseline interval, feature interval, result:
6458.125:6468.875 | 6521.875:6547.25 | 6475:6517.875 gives -0.86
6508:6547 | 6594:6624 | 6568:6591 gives 2.50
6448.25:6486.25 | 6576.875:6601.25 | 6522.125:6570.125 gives 2.48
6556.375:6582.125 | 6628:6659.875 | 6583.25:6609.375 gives -2.85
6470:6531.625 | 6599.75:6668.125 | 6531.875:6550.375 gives 1.48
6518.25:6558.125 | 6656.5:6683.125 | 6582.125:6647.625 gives -2.56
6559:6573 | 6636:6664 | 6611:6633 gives -1.85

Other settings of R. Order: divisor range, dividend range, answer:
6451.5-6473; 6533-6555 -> 0.93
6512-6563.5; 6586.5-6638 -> 1.11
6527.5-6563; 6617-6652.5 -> 1.11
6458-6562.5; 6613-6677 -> 1.04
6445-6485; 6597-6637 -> 1.09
